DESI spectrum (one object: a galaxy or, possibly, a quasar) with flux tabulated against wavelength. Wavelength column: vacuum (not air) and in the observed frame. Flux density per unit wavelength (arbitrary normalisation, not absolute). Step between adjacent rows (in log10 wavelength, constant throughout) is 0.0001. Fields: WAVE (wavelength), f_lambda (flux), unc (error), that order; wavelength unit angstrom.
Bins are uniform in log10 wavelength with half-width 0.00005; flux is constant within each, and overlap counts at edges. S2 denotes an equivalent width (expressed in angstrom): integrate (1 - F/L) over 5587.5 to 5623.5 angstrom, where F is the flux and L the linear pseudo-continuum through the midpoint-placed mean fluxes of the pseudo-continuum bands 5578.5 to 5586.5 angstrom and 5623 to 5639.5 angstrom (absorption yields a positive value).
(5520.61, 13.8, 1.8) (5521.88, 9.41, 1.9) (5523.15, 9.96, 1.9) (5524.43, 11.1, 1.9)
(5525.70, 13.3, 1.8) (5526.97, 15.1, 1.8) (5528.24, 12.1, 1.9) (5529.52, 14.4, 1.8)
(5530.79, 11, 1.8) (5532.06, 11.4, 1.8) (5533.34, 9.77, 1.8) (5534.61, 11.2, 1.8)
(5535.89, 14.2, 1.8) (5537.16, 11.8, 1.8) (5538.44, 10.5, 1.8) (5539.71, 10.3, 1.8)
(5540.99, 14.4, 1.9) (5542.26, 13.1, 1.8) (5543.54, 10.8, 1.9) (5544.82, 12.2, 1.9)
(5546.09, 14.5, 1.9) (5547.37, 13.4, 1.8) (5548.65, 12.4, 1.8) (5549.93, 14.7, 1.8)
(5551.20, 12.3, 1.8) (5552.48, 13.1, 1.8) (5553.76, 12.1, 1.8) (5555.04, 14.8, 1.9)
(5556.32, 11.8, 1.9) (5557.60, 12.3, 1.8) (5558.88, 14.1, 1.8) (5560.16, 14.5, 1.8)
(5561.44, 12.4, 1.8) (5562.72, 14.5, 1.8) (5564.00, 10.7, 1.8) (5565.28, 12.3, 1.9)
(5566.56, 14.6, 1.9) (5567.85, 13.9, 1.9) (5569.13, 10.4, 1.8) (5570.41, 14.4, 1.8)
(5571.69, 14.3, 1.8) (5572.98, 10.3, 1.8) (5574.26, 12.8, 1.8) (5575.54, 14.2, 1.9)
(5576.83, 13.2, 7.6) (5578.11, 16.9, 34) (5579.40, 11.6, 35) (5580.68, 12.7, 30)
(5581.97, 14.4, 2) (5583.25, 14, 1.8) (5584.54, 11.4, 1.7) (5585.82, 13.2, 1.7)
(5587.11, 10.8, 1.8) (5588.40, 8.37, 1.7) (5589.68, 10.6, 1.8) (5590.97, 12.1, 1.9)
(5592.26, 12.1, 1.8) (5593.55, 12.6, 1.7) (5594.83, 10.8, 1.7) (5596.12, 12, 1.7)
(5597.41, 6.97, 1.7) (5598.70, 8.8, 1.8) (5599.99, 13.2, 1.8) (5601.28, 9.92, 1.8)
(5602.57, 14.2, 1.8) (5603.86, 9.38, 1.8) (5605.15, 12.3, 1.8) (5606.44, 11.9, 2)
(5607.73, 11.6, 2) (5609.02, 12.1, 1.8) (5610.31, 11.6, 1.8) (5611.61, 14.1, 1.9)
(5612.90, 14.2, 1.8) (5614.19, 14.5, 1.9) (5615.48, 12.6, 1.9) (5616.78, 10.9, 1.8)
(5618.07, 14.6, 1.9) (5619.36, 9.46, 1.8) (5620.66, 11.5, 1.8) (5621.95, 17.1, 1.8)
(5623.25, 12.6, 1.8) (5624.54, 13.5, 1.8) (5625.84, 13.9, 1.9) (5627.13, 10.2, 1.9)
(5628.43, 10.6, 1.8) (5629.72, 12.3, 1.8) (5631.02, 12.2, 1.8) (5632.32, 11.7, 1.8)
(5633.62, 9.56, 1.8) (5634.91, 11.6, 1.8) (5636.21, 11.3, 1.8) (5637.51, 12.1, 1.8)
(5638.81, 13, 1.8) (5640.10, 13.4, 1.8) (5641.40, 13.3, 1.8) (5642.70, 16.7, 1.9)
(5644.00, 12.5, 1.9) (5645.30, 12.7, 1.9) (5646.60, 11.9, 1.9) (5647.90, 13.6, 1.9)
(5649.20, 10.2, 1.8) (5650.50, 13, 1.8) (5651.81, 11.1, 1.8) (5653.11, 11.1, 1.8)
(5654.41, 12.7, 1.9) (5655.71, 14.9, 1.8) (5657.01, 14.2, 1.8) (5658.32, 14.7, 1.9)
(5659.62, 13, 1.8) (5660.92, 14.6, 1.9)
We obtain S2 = 1.7 angstrom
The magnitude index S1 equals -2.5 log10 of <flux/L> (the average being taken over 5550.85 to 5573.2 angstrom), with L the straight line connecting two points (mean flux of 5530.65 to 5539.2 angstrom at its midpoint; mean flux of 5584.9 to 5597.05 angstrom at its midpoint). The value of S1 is -0.15 mag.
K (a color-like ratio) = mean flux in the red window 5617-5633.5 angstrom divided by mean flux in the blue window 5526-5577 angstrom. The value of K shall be 0.97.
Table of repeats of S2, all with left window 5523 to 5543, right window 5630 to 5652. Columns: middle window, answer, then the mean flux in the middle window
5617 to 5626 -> -0.6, 13.1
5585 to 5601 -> 1.7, 10.9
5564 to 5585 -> -1.6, 13.1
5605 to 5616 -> -0.4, 12.8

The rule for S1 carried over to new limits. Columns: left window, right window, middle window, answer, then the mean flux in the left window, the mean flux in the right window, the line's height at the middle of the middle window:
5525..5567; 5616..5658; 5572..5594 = 0.02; 12.7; 12.5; 12.6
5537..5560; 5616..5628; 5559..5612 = 0.04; 12.8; 12.6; 12.7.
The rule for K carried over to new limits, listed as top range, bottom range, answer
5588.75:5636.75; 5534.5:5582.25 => 0.92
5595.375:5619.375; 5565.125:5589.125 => 0.92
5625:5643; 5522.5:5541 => 1.02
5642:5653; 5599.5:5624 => 1.01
